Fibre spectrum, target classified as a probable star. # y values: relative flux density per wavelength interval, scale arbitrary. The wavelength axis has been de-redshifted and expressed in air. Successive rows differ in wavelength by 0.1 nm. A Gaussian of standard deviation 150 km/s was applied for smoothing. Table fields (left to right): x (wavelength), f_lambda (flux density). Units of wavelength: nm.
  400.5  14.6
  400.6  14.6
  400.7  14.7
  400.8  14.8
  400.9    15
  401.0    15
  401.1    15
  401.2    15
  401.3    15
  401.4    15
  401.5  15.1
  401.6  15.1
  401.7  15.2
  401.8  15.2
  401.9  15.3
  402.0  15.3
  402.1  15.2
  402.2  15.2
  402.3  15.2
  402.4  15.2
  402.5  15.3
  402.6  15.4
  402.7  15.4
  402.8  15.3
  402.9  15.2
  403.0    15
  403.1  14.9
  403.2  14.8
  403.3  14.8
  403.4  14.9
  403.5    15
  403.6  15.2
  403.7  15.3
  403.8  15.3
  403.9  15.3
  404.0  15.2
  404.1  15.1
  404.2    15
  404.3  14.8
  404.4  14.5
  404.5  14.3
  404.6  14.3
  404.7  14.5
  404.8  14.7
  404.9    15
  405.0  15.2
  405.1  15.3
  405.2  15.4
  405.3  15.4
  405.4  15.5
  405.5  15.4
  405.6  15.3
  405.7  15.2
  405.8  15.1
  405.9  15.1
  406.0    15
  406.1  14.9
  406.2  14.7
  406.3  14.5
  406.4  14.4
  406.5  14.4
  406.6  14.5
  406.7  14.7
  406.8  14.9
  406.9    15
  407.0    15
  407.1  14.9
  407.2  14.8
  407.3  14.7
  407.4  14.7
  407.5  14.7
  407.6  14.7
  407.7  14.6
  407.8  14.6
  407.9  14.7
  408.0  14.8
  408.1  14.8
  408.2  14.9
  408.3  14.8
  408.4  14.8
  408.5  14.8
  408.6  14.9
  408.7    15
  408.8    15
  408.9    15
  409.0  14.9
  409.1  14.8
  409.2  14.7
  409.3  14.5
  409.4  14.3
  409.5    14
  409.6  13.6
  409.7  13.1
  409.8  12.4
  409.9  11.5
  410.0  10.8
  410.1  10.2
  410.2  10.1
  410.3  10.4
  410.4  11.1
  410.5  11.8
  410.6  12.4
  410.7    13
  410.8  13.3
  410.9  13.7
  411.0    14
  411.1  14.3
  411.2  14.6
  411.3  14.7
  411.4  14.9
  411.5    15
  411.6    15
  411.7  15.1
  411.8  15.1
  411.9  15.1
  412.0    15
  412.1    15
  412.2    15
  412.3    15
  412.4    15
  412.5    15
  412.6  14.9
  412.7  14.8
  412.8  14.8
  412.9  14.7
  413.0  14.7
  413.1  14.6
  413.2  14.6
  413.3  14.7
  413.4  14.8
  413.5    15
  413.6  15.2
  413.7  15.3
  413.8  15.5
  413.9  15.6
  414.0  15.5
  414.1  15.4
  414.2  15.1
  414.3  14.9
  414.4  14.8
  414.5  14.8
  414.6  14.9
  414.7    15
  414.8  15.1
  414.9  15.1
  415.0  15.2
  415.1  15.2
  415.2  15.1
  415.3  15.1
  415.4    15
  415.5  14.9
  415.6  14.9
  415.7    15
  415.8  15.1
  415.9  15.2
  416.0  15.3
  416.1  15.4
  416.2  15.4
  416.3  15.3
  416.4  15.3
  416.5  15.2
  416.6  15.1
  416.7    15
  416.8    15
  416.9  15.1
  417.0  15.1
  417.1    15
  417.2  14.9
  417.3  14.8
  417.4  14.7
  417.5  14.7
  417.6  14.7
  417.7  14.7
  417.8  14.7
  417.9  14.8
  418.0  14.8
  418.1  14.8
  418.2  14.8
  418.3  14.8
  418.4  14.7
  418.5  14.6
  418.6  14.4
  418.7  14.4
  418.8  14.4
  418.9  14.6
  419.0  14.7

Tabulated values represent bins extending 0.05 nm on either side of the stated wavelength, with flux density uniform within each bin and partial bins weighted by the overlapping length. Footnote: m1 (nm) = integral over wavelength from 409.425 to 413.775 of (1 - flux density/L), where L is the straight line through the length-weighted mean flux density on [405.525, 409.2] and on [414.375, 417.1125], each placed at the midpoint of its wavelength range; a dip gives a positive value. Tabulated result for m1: 0.309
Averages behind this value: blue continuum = 14.8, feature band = 13.9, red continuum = 15.1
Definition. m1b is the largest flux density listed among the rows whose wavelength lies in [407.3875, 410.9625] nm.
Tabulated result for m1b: 15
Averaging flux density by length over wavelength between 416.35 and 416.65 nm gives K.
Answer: 15.2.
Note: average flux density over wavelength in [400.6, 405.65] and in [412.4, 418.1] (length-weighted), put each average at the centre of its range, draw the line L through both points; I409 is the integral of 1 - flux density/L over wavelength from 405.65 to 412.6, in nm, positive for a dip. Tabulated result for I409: 0.376 nm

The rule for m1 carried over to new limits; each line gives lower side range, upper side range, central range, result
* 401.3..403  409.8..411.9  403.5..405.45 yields -0.05 nm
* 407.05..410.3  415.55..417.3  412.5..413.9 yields -0.02 nm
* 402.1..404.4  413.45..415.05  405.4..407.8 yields 0.04 nm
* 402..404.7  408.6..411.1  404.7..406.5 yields -0.08 nm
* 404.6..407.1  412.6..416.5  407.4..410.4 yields 0.24 nm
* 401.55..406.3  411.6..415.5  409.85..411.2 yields 0.26 nm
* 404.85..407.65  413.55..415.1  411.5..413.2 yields 0.02 nm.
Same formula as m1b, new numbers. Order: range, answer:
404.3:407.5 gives 15.5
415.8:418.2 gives 15.4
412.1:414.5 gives 15.6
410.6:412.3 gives 15.1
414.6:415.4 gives 15.2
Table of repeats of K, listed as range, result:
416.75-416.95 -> 15.1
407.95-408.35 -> 14.8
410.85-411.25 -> 14.1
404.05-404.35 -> 15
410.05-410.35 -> 10.2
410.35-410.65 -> 11.8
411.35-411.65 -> 15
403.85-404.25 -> 15.1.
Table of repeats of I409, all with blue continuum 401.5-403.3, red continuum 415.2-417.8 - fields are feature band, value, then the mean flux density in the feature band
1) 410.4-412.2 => 0.109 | 14.2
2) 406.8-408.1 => 0.030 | 14.8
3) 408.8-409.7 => 0.040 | 14.4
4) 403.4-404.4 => 0.005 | 15.1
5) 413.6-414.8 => -0.009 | 15.2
